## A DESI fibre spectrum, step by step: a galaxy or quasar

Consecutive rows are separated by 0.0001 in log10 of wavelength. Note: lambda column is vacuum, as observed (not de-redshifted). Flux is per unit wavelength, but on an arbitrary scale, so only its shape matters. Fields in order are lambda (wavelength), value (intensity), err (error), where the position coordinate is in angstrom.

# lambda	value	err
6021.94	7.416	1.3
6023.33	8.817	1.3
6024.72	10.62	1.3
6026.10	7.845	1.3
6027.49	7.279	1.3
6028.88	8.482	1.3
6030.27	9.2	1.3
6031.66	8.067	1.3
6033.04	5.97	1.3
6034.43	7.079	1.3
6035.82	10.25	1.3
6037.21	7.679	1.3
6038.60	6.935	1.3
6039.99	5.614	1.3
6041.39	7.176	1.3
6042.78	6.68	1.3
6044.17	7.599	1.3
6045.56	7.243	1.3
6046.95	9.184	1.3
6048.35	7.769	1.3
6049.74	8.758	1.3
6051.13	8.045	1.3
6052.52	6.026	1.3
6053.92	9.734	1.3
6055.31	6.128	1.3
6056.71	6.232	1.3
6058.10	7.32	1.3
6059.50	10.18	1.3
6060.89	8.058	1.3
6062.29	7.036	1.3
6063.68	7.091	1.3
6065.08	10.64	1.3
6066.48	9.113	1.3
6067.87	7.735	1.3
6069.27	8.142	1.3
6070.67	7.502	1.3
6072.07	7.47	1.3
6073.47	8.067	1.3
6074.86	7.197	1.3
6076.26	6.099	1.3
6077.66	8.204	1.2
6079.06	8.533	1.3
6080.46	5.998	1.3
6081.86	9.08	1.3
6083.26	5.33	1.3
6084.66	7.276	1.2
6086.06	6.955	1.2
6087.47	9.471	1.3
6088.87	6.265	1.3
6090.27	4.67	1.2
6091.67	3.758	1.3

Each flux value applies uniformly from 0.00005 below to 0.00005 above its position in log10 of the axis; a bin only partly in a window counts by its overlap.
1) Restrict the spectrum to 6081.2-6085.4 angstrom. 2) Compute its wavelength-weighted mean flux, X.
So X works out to 7.21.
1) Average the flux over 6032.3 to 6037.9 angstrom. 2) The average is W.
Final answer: 7.76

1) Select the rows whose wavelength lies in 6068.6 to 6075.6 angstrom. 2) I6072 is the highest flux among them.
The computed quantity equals 8.142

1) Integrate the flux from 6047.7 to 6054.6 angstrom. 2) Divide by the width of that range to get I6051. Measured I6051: 8.07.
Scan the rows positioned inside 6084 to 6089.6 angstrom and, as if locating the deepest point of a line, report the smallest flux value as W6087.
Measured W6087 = 6.265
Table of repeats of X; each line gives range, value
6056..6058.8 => 6.77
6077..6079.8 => 8.34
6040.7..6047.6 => 7.57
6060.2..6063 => 7.55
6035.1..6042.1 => 7.52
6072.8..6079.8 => 7.62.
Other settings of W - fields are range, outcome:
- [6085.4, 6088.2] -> 8.19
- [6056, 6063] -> 7.76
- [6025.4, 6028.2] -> 7.59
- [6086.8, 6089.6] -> 7.83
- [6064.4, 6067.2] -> 9.86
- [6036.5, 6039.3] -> 7.32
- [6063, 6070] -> 8.54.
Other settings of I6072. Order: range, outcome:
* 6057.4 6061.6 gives 10.18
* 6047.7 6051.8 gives 8.758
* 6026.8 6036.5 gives 10.25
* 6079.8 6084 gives 9.08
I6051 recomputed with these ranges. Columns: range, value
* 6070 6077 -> 7.27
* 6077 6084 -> 7.42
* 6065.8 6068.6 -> 8.43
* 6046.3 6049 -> 8.45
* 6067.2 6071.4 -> 7.78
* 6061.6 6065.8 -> 8.26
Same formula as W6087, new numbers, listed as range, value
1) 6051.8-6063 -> 6.026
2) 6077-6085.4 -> 5.33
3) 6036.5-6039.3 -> 6.935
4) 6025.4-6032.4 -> 7.279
